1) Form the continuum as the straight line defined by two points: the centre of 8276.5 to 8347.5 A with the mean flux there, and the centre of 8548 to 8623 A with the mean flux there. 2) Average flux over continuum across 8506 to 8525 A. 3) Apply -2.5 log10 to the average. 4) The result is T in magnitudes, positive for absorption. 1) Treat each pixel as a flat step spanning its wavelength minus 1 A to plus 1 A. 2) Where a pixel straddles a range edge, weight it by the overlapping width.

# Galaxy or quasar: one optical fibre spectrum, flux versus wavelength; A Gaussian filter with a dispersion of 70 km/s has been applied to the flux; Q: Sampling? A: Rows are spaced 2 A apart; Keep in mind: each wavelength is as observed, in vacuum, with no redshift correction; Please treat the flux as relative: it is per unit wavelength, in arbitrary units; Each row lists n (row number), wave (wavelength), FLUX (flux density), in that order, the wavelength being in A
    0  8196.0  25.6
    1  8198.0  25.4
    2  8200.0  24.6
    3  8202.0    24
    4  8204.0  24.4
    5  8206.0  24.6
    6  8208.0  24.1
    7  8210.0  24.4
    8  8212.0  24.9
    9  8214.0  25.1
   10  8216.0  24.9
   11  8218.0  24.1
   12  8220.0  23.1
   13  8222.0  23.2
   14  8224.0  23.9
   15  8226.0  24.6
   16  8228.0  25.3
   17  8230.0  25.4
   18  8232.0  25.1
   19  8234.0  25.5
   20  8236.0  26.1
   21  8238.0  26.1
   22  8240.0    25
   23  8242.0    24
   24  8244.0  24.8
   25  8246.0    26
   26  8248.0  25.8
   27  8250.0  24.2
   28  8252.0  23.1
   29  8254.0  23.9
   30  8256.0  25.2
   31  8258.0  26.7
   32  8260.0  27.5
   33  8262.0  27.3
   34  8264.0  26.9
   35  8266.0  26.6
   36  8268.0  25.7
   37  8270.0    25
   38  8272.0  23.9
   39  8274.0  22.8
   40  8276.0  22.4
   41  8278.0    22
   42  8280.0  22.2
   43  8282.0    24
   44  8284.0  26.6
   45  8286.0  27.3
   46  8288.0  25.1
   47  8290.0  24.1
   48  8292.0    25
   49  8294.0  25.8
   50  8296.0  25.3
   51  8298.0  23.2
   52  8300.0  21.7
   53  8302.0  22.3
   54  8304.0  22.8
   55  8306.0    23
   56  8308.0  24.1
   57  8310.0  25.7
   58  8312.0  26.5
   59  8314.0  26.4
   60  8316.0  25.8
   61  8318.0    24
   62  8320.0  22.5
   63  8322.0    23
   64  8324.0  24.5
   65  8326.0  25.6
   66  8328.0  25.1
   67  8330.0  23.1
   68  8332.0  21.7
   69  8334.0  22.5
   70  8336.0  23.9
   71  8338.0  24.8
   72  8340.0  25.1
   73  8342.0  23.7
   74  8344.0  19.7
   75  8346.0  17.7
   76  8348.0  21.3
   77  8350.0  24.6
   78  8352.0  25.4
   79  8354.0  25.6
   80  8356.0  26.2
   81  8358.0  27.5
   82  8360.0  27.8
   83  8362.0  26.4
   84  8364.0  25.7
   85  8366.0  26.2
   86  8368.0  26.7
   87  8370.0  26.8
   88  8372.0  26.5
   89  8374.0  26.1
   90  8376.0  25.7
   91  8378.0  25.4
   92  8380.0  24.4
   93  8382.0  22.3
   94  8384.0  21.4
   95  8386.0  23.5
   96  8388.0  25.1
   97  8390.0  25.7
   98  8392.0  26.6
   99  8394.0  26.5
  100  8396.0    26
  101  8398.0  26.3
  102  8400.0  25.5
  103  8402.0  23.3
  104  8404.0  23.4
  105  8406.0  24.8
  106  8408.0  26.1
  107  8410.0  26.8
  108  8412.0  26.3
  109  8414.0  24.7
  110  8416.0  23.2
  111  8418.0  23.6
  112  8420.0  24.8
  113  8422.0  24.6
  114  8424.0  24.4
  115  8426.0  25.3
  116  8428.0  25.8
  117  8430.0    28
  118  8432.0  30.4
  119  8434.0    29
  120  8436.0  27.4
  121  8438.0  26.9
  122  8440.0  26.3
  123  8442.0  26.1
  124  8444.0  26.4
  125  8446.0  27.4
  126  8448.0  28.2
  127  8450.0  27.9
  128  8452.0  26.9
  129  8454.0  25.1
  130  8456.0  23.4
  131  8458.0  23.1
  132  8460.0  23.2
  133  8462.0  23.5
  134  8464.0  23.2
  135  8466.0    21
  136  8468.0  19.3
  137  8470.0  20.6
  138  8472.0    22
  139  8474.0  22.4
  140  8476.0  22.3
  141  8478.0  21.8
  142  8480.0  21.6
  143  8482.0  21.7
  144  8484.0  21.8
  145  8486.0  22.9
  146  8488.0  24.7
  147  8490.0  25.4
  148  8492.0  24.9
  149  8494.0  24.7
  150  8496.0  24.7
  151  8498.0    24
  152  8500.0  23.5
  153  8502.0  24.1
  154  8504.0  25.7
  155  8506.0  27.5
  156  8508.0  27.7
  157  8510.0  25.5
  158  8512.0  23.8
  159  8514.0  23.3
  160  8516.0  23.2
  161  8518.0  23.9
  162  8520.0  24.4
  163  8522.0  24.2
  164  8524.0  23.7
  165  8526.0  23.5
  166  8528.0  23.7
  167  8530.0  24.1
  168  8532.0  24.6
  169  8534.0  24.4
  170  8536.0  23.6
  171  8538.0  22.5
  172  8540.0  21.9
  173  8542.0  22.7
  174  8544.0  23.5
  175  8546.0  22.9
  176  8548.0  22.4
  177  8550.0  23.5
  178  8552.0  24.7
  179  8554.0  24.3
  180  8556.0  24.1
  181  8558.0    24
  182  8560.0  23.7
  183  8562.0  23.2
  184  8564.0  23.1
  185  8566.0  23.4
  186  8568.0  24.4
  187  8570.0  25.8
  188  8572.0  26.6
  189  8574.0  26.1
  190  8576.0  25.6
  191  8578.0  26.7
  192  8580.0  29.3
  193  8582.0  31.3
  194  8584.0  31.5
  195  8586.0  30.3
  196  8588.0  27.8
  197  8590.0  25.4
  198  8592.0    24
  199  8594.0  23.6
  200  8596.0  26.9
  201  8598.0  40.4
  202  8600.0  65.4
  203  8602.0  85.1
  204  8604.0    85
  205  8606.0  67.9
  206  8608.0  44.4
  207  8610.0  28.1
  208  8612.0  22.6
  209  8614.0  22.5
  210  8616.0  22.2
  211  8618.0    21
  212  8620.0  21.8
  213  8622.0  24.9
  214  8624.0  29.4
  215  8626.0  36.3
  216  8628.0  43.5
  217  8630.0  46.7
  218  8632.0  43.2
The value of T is 0.200 mag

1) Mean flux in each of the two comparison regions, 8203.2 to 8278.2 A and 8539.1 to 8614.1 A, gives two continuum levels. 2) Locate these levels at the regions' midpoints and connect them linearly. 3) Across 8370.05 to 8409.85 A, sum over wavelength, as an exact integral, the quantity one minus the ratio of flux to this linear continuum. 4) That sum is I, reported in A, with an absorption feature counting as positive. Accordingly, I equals 4.0 A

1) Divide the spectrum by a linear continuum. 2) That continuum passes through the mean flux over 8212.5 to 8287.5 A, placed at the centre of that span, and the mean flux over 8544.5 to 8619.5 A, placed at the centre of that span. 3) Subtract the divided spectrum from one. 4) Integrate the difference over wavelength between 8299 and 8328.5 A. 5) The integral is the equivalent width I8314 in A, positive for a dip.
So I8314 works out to 2.24 A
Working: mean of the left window 24.9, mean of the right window 31.5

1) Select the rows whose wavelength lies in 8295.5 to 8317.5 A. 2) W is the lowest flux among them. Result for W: 21.7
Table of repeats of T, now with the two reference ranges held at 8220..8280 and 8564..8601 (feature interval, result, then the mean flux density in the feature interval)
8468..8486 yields 0.28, 21.7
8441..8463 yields 0.09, 25.6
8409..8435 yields 0.06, 25.9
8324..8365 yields 0.09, 24.2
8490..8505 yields 0.15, 24.6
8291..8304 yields 0.08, 23.8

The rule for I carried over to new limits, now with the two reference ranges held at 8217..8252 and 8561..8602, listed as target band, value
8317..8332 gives 1.4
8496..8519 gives 3.5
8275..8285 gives 0.8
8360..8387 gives 1.8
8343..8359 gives 1.9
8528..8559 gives 6.5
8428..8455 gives 0.8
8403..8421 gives 1.8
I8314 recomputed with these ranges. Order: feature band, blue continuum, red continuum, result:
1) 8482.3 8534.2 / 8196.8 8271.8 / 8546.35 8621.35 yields 9.9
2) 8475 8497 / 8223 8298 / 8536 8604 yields 3.8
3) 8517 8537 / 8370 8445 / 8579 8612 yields 6.4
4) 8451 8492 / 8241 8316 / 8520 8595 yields 3.3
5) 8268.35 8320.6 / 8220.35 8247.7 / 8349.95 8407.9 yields 1.9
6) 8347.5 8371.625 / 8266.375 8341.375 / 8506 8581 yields -1.7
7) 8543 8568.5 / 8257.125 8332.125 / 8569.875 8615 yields 8.5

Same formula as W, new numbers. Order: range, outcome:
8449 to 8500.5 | 19.3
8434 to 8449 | 26.1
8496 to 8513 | 23.5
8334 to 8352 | 17.7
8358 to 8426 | 21.4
